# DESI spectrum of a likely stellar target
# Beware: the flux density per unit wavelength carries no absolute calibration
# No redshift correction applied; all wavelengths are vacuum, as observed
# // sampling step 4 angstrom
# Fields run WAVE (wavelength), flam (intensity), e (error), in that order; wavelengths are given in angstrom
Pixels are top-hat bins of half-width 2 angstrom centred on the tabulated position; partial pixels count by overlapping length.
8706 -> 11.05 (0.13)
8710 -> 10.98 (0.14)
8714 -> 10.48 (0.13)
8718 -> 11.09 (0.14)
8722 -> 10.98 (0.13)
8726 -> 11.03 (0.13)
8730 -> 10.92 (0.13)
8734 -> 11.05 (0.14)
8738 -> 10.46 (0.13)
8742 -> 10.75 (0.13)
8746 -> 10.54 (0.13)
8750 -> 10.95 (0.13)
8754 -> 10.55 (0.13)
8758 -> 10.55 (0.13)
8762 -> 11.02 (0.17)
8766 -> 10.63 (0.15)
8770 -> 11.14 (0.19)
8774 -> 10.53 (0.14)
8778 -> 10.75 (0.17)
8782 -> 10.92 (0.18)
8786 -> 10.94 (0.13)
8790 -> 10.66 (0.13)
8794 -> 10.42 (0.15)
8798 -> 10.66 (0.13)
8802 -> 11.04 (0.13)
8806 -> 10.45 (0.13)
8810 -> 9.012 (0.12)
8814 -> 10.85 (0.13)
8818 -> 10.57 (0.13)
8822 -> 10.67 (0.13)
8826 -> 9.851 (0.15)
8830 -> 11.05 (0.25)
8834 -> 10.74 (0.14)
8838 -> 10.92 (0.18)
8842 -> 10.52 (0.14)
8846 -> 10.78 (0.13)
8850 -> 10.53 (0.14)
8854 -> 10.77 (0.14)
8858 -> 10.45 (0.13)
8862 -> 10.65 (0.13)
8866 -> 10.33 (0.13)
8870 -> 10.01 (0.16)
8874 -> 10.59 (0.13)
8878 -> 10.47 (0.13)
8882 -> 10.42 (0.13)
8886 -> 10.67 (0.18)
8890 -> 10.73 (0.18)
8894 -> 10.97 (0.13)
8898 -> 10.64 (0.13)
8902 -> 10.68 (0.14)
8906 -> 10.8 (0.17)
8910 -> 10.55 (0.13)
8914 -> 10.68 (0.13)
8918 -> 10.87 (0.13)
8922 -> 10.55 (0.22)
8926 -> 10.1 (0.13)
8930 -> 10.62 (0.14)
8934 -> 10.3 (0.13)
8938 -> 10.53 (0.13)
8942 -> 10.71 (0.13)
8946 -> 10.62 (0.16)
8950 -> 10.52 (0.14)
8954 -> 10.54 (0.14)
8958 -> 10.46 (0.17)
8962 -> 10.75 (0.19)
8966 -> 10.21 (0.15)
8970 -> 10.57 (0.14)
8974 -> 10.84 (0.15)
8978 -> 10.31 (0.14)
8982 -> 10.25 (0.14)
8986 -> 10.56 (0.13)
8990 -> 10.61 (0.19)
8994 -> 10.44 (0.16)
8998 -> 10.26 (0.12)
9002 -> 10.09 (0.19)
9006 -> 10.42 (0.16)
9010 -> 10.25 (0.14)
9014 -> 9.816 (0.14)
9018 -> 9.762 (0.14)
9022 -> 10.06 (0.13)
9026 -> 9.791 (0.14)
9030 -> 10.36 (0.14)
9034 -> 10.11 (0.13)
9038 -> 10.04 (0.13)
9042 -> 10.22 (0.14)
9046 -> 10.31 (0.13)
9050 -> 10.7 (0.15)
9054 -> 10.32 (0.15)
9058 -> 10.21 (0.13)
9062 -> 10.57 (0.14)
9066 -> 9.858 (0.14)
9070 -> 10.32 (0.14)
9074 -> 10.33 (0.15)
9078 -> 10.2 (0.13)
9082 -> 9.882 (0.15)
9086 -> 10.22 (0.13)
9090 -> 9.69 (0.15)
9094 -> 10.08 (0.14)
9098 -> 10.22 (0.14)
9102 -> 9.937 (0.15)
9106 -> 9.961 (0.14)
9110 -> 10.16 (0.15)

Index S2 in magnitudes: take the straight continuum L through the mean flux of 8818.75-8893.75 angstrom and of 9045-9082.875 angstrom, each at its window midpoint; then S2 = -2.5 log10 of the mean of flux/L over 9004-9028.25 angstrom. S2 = 0.035 mag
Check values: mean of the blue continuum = 10.6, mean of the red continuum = 10.3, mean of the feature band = 10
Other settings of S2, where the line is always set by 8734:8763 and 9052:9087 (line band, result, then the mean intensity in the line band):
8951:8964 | -0.02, 10.6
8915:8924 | -0.03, 10.7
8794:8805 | -0.01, 10.7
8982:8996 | -0.02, 10.5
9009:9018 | 0.04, 9.95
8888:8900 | -0.03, 10.8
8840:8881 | 0.00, 10.5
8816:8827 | 0.02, 10.4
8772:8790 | -0.01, 10.8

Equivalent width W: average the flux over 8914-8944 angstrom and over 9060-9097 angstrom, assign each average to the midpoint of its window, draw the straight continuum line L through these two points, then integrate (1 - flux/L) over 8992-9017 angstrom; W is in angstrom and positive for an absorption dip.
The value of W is 0.3 angstrom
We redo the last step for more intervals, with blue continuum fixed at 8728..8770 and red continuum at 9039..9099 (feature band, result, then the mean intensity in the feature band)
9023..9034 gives 0.2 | 10.1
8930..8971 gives -0.4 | 10.5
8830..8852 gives -0.3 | 10.7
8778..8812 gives 0.5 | 10.5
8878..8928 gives -0.7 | 10.6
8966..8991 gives -0.3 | 10.5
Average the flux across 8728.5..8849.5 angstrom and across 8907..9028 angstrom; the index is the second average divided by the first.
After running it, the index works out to 0.98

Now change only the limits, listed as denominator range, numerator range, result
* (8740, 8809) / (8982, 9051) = 0.95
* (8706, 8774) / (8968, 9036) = 0.95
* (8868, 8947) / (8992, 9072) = 0.96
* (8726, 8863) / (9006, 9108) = 0.95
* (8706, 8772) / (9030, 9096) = 0.94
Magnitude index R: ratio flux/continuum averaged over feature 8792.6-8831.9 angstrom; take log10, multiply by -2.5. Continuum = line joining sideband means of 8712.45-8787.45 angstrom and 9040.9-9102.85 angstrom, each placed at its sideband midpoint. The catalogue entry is 0.02 mag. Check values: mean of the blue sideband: 10.8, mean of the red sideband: 10.2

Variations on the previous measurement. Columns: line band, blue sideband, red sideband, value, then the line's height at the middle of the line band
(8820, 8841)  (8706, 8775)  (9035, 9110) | 0.00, 10.6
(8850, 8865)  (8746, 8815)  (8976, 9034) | -0.01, 10.5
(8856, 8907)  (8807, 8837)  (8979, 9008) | -0.02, 10.4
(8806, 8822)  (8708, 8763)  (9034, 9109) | 0.04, 10.7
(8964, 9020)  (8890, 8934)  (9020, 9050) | 0.00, 10.3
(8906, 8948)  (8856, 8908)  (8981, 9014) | -0.01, 10.5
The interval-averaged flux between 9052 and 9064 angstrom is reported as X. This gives 10.4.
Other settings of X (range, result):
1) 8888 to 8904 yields 10.8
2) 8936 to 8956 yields 10.6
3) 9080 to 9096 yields 9.97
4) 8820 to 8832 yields 10.5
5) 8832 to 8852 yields 10.7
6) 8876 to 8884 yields 10.4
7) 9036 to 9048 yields 10.2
